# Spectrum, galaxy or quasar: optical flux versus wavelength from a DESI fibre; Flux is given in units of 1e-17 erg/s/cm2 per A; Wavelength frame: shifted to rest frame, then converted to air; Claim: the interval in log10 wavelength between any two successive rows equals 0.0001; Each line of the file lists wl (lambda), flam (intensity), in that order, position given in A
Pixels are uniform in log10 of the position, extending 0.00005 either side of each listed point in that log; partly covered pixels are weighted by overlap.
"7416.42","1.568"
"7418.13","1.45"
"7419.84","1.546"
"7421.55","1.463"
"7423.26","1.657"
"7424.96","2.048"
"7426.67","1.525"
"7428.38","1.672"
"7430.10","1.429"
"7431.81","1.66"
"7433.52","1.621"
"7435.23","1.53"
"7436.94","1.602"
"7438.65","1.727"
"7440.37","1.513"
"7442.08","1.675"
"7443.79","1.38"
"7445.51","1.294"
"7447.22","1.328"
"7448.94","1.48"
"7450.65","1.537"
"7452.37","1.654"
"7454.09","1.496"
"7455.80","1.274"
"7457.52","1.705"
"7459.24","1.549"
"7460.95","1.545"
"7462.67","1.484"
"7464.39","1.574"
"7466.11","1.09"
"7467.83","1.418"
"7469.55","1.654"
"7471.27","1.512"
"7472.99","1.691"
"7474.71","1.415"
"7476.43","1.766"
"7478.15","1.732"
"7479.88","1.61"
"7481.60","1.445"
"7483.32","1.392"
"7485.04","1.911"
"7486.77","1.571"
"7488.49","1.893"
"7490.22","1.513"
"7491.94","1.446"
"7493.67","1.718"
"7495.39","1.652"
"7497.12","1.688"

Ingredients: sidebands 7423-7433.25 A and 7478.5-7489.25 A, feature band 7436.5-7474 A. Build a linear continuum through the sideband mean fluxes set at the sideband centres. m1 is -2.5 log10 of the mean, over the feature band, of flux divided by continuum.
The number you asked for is 0.10 mag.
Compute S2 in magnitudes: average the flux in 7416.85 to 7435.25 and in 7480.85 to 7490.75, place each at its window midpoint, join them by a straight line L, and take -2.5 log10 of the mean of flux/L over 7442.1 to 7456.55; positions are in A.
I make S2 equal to 0.118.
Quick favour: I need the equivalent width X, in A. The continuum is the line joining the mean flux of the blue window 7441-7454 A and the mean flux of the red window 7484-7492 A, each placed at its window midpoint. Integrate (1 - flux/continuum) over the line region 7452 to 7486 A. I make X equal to 0.9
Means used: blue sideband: 1.48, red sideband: 1.68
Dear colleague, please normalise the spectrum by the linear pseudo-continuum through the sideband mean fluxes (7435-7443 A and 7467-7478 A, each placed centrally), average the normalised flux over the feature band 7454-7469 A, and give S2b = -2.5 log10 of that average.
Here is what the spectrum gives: 0.10 mag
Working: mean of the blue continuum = 1.61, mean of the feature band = 1.46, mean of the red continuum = 1.59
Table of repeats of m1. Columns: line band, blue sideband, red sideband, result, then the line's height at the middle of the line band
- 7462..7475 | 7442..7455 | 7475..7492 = 0.06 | 1.56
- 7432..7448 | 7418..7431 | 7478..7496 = 0.06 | 1.61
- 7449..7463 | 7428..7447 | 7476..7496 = 0.03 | 1.58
